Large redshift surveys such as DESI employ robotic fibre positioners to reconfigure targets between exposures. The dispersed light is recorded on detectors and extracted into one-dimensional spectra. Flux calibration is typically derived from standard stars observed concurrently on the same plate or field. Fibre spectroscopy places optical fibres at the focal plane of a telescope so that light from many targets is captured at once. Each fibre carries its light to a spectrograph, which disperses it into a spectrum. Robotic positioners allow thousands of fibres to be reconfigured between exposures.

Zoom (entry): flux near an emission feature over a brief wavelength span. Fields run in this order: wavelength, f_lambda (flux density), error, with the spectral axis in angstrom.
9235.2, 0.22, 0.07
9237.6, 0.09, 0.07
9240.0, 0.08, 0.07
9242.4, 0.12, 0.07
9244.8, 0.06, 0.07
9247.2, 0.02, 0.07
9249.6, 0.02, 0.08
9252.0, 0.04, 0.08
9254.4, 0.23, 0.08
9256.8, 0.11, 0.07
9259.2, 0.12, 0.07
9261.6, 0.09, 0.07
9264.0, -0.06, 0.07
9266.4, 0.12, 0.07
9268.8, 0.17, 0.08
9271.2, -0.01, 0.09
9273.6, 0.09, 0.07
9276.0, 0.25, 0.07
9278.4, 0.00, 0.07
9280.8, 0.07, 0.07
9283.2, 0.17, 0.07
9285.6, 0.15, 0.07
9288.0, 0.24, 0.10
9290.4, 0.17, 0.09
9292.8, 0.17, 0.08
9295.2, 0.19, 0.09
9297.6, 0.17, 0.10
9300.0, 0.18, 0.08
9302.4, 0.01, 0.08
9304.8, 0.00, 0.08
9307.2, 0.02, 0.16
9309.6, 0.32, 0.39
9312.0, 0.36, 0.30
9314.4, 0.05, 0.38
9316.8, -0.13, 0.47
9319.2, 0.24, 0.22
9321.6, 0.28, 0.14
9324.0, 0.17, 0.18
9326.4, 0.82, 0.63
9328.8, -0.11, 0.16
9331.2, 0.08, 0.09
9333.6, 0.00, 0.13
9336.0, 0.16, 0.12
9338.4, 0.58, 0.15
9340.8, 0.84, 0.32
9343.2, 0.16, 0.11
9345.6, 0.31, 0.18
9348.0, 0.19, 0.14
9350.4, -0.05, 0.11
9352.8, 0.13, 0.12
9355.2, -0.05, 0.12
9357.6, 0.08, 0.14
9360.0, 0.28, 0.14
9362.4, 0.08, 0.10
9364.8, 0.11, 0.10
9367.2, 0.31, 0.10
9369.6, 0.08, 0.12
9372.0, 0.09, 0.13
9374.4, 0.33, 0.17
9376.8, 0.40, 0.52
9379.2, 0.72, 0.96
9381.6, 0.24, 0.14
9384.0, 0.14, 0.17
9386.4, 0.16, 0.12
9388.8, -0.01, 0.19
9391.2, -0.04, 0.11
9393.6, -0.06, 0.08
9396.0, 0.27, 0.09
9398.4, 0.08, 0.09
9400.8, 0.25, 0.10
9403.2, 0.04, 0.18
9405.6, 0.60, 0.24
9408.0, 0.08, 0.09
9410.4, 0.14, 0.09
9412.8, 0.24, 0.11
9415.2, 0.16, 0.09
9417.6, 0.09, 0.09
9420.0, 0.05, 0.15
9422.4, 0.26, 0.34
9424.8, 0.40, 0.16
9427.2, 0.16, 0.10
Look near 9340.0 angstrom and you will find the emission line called H-gamma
